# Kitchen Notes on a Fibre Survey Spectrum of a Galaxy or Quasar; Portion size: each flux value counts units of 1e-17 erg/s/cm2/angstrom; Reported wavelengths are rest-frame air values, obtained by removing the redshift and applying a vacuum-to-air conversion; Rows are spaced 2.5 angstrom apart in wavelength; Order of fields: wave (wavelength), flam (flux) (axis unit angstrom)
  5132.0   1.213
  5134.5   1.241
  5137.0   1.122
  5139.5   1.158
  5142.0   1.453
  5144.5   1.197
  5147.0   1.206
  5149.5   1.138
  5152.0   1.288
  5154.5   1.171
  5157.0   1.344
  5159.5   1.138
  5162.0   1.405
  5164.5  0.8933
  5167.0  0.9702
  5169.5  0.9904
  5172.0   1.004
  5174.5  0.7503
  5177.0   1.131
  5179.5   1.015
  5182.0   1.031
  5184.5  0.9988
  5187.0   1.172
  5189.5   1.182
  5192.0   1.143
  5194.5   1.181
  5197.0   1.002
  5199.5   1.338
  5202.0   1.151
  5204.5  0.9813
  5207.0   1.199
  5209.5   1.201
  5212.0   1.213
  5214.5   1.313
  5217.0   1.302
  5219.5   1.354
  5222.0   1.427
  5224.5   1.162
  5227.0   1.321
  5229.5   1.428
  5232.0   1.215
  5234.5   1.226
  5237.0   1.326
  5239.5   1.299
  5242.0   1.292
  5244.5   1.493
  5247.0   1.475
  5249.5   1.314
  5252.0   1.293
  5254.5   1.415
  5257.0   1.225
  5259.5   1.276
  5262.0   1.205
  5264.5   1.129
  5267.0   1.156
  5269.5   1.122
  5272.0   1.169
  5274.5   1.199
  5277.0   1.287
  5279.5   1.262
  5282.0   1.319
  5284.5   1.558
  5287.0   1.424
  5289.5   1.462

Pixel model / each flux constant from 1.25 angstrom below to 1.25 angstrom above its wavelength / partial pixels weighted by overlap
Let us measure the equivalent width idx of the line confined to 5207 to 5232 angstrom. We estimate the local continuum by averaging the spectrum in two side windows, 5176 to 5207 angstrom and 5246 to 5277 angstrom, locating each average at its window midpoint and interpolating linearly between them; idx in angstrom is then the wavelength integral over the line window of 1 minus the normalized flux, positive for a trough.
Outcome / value -2.68 angstrom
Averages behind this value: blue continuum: 1.11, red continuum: 1.25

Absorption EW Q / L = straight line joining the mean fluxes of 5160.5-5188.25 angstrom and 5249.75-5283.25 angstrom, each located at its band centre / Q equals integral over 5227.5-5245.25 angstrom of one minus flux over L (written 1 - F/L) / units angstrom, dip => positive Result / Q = -2.3 angstrom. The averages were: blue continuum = 1.03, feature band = 1.32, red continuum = 1.24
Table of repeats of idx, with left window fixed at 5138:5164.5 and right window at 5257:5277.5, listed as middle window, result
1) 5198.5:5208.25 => 0.41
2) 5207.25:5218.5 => -0.41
